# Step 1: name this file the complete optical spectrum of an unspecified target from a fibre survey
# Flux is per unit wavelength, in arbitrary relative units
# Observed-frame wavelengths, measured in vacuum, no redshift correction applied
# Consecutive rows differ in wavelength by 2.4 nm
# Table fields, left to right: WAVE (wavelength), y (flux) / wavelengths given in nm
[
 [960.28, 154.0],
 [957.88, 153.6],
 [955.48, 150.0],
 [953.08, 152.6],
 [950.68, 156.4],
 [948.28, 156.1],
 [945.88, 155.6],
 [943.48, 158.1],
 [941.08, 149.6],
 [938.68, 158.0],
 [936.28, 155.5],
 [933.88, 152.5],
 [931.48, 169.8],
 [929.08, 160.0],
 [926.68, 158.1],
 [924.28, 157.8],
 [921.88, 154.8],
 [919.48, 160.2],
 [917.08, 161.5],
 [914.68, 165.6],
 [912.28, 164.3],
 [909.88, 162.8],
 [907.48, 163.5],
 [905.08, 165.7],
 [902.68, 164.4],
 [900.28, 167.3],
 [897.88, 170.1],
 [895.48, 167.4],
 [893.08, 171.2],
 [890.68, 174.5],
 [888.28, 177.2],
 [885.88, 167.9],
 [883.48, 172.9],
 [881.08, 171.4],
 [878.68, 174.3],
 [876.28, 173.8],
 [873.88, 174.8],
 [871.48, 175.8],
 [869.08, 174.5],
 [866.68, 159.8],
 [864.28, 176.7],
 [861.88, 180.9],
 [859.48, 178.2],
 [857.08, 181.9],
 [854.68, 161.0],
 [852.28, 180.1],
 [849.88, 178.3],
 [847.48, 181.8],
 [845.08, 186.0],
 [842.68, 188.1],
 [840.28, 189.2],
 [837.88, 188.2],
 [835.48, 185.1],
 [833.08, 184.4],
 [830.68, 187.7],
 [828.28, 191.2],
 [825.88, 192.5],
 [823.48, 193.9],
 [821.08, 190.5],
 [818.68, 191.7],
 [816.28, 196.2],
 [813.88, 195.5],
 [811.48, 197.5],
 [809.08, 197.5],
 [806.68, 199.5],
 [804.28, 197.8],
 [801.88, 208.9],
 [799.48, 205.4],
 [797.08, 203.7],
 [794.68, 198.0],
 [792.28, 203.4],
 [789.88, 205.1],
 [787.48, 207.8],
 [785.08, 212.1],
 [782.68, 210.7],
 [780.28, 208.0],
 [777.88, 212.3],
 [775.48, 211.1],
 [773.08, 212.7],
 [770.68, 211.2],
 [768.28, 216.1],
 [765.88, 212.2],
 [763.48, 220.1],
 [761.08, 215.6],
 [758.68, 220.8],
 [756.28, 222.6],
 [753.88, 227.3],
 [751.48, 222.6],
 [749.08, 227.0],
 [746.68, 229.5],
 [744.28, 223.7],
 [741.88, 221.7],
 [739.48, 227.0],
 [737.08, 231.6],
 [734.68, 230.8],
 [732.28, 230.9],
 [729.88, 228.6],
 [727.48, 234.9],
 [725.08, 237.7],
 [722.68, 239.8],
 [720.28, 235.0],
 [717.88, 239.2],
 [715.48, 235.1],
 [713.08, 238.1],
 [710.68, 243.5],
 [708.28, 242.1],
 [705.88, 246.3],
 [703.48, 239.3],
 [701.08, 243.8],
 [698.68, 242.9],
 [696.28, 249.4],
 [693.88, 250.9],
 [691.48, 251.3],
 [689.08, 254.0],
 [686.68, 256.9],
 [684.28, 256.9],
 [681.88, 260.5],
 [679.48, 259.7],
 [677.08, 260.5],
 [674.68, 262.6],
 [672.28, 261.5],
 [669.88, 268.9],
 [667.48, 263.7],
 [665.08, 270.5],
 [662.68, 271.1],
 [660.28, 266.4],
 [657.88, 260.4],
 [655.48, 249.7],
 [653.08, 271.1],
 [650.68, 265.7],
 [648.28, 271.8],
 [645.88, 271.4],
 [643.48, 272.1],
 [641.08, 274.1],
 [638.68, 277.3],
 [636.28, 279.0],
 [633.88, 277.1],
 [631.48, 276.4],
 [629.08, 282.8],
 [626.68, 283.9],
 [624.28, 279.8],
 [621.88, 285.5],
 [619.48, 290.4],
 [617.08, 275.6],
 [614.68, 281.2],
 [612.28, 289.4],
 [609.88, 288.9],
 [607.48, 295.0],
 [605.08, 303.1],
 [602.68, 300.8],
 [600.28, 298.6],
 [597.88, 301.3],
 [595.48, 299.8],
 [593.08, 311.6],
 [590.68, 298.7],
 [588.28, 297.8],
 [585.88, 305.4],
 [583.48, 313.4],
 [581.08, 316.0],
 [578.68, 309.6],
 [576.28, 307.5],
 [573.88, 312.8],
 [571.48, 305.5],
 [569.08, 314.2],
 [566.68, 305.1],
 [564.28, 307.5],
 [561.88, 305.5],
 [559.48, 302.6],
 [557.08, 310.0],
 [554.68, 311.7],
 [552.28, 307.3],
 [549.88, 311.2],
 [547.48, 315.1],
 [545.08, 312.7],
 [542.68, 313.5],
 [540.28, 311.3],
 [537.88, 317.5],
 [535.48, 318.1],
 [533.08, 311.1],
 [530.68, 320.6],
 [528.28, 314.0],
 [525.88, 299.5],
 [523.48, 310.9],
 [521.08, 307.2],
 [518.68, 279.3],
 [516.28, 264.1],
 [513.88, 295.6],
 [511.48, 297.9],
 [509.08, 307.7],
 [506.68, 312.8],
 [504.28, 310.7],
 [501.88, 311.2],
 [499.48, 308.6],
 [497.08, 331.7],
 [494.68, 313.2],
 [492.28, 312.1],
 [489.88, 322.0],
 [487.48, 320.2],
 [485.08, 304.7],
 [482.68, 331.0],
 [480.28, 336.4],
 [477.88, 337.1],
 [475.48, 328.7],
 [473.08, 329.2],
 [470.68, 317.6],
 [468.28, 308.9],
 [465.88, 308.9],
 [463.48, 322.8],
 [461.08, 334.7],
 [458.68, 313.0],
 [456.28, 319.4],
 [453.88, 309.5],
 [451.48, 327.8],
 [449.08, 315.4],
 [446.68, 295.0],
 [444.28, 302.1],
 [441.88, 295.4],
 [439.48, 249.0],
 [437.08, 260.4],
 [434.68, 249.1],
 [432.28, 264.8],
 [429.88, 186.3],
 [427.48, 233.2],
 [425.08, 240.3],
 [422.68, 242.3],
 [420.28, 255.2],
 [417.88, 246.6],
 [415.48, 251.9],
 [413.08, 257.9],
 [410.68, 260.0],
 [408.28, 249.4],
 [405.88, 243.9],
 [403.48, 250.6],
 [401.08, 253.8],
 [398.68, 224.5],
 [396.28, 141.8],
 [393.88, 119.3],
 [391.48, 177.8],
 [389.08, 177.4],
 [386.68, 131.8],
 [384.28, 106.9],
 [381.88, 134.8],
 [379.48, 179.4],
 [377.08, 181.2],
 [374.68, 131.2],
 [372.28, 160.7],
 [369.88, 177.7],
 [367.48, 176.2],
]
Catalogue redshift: 0.00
